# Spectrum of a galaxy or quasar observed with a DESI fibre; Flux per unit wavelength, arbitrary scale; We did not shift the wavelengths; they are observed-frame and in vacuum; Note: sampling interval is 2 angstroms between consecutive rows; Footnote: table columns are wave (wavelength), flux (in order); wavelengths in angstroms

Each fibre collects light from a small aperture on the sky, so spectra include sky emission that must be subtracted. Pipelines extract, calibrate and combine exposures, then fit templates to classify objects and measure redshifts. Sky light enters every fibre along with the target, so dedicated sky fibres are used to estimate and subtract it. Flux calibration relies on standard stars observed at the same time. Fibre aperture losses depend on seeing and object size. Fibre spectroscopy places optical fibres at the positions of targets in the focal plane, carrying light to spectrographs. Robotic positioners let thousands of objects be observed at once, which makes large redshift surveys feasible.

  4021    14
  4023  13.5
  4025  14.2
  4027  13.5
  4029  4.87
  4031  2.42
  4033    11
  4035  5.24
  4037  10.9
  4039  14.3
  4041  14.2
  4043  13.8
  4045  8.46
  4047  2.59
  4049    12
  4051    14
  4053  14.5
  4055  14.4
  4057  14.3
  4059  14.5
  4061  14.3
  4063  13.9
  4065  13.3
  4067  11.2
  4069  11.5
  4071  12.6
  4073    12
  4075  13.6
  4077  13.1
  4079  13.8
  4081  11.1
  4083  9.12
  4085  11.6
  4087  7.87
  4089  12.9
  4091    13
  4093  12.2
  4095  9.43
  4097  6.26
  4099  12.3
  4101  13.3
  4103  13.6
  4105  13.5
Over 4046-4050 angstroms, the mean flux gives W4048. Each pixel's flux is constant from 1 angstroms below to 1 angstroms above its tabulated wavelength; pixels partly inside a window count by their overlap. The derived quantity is 7.29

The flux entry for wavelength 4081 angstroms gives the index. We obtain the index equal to 11.1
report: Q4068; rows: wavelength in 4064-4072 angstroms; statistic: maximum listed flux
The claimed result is 13.3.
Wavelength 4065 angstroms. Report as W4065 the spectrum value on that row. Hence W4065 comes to 13.3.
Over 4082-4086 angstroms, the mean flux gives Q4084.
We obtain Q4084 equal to 10.4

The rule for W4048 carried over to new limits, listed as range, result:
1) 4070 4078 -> 12.8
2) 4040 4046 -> 12.2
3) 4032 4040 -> 10.4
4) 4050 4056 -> 14.3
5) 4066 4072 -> 11.8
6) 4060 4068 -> 13.2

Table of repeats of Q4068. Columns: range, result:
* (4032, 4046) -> 14.3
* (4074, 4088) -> 13.8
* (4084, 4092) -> 13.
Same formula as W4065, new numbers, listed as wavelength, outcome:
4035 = 5.24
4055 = 14.4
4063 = 13.9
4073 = 12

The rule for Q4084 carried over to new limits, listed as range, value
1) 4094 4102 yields 10.3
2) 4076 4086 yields 11.7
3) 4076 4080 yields 13.4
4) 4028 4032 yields 3.65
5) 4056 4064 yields 14.2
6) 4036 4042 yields 13.1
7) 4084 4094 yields 11.5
